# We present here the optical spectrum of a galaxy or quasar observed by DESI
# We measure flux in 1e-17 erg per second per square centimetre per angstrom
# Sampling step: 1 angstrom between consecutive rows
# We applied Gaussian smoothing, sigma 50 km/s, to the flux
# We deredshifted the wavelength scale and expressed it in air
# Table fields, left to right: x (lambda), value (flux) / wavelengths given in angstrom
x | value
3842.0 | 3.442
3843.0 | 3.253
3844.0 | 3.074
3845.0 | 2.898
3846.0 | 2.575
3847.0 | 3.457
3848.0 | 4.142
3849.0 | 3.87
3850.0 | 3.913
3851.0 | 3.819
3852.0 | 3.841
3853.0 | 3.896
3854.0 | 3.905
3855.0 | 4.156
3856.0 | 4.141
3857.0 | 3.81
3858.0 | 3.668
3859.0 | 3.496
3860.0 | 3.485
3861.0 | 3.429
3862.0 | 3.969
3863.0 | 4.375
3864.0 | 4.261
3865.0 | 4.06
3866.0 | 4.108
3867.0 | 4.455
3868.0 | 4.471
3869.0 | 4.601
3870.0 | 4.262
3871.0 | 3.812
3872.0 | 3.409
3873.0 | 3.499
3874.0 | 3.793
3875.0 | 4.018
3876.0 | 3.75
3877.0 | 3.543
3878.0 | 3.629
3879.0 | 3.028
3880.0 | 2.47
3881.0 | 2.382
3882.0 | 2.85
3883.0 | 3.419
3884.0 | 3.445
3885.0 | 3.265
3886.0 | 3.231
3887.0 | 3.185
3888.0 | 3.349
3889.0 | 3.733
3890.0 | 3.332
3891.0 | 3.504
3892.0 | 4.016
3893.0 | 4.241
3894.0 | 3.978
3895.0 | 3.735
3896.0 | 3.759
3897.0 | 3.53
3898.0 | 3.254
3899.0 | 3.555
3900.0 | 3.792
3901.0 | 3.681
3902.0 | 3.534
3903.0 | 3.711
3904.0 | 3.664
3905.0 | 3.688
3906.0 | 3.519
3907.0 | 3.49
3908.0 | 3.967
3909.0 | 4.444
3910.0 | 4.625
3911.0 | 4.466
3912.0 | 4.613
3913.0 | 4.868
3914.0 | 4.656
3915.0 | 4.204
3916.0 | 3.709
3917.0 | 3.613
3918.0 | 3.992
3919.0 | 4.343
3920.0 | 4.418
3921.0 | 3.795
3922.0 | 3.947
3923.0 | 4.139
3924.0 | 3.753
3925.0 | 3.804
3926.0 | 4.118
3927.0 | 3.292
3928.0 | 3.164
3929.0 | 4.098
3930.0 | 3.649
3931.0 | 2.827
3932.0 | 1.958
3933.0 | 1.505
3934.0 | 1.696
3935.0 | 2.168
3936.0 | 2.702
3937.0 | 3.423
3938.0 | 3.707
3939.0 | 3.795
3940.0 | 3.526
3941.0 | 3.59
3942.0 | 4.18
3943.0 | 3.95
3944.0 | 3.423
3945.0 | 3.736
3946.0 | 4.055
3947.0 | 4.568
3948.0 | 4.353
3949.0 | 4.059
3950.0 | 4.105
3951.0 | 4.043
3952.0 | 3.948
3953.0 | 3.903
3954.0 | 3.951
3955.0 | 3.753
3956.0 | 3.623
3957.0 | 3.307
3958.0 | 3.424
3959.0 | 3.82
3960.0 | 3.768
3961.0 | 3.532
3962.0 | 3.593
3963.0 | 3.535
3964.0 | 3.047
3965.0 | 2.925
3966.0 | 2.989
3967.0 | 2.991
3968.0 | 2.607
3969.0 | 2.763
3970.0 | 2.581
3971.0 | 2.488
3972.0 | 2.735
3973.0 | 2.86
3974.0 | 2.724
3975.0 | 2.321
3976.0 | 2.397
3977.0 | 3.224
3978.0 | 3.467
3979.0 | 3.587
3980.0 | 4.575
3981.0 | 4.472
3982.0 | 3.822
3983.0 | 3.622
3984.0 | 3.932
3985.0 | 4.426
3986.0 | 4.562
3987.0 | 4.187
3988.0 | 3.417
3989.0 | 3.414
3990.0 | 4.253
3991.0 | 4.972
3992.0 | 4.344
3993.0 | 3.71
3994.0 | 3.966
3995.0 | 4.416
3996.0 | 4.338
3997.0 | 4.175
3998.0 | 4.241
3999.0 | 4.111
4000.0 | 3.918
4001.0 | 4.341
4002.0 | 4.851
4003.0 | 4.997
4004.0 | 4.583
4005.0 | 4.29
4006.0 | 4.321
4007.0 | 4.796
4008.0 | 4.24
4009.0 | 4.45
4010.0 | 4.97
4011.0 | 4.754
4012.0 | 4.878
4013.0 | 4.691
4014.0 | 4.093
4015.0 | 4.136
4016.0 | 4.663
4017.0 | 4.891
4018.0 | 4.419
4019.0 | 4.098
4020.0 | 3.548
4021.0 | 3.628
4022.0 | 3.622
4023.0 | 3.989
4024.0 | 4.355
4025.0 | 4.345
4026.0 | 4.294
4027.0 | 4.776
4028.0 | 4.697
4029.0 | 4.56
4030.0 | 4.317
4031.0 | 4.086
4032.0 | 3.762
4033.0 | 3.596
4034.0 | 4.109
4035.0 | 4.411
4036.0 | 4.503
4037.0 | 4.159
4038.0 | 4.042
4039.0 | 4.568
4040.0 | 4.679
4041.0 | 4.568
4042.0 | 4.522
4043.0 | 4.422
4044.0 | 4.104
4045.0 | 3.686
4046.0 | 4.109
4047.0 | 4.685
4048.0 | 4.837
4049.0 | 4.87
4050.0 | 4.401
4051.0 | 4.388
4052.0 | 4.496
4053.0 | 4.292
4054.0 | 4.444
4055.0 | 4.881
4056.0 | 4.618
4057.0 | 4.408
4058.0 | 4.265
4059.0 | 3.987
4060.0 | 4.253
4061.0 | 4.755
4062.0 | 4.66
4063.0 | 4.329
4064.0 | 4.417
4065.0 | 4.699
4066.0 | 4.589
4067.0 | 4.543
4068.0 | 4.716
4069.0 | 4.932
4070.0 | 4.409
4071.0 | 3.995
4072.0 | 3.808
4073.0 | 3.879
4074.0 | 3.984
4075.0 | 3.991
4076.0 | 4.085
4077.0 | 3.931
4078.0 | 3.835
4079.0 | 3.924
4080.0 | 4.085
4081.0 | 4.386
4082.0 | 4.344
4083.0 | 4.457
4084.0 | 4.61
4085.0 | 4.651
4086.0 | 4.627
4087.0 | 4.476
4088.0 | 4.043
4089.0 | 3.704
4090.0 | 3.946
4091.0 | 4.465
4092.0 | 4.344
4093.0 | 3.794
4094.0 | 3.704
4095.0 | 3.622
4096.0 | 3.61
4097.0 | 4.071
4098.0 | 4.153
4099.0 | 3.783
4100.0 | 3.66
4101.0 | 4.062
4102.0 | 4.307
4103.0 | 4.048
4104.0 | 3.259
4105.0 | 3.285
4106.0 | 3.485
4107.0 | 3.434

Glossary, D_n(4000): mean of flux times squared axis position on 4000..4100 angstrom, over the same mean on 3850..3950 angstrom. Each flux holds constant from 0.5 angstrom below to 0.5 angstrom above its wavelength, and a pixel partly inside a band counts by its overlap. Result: 1.25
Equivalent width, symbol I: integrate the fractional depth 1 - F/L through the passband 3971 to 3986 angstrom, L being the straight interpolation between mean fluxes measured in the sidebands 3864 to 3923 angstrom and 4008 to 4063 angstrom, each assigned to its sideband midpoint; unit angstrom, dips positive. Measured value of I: 2.5 angstrom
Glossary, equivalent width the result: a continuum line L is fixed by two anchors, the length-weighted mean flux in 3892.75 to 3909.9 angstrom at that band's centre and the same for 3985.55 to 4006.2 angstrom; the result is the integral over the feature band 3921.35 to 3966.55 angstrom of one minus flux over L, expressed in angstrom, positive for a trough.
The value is 5.2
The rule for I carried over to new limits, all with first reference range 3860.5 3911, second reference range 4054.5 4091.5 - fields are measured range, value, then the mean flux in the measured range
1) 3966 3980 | 3.84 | 2.89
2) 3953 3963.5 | 0.79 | 3.64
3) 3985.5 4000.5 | -0.30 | 4.13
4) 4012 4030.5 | -0.69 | 4.3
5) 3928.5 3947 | 2.95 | 3.26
